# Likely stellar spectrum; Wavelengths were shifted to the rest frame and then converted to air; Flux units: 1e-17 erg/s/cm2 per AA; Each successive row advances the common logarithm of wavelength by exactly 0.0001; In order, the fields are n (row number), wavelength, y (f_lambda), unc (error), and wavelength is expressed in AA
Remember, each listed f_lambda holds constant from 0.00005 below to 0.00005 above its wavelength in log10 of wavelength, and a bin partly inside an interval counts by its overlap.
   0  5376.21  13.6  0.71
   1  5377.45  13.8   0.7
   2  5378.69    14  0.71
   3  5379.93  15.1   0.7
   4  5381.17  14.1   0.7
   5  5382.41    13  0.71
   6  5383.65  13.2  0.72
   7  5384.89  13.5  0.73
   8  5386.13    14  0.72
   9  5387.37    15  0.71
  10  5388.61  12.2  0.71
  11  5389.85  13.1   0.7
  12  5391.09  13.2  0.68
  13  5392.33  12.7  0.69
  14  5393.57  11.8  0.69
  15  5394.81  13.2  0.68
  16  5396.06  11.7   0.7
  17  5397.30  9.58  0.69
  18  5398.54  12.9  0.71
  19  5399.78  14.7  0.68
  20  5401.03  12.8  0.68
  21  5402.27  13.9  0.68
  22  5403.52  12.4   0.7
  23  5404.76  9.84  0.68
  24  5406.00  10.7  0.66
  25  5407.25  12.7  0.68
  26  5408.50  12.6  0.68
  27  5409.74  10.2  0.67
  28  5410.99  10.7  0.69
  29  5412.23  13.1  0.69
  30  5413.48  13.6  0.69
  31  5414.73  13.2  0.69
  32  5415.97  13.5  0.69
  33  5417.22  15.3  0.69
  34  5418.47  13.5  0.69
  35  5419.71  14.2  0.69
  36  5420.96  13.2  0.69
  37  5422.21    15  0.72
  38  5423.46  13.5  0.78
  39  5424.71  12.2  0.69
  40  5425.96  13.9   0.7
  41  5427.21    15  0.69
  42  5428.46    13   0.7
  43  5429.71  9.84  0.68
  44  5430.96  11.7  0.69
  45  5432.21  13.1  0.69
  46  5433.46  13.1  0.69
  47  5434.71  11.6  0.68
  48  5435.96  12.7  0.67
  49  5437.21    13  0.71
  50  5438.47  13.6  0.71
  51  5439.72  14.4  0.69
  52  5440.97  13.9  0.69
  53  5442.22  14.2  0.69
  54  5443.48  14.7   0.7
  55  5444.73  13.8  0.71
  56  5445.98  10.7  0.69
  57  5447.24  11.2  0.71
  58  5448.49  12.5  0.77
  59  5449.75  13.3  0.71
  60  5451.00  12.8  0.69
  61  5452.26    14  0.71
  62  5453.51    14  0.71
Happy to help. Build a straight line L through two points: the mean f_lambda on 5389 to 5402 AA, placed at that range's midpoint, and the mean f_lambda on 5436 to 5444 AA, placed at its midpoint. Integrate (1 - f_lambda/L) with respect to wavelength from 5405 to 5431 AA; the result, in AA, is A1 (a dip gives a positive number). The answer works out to 0.7 AA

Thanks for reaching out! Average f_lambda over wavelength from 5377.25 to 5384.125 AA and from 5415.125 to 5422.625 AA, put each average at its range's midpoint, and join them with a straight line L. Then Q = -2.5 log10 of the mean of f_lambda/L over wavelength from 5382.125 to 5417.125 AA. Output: 0.11 mag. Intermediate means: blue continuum 13.9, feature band 12.6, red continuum 14.1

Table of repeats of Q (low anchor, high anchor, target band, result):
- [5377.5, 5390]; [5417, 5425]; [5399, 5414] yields 0.128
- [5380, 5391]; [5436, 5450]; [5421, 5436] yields 0.031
